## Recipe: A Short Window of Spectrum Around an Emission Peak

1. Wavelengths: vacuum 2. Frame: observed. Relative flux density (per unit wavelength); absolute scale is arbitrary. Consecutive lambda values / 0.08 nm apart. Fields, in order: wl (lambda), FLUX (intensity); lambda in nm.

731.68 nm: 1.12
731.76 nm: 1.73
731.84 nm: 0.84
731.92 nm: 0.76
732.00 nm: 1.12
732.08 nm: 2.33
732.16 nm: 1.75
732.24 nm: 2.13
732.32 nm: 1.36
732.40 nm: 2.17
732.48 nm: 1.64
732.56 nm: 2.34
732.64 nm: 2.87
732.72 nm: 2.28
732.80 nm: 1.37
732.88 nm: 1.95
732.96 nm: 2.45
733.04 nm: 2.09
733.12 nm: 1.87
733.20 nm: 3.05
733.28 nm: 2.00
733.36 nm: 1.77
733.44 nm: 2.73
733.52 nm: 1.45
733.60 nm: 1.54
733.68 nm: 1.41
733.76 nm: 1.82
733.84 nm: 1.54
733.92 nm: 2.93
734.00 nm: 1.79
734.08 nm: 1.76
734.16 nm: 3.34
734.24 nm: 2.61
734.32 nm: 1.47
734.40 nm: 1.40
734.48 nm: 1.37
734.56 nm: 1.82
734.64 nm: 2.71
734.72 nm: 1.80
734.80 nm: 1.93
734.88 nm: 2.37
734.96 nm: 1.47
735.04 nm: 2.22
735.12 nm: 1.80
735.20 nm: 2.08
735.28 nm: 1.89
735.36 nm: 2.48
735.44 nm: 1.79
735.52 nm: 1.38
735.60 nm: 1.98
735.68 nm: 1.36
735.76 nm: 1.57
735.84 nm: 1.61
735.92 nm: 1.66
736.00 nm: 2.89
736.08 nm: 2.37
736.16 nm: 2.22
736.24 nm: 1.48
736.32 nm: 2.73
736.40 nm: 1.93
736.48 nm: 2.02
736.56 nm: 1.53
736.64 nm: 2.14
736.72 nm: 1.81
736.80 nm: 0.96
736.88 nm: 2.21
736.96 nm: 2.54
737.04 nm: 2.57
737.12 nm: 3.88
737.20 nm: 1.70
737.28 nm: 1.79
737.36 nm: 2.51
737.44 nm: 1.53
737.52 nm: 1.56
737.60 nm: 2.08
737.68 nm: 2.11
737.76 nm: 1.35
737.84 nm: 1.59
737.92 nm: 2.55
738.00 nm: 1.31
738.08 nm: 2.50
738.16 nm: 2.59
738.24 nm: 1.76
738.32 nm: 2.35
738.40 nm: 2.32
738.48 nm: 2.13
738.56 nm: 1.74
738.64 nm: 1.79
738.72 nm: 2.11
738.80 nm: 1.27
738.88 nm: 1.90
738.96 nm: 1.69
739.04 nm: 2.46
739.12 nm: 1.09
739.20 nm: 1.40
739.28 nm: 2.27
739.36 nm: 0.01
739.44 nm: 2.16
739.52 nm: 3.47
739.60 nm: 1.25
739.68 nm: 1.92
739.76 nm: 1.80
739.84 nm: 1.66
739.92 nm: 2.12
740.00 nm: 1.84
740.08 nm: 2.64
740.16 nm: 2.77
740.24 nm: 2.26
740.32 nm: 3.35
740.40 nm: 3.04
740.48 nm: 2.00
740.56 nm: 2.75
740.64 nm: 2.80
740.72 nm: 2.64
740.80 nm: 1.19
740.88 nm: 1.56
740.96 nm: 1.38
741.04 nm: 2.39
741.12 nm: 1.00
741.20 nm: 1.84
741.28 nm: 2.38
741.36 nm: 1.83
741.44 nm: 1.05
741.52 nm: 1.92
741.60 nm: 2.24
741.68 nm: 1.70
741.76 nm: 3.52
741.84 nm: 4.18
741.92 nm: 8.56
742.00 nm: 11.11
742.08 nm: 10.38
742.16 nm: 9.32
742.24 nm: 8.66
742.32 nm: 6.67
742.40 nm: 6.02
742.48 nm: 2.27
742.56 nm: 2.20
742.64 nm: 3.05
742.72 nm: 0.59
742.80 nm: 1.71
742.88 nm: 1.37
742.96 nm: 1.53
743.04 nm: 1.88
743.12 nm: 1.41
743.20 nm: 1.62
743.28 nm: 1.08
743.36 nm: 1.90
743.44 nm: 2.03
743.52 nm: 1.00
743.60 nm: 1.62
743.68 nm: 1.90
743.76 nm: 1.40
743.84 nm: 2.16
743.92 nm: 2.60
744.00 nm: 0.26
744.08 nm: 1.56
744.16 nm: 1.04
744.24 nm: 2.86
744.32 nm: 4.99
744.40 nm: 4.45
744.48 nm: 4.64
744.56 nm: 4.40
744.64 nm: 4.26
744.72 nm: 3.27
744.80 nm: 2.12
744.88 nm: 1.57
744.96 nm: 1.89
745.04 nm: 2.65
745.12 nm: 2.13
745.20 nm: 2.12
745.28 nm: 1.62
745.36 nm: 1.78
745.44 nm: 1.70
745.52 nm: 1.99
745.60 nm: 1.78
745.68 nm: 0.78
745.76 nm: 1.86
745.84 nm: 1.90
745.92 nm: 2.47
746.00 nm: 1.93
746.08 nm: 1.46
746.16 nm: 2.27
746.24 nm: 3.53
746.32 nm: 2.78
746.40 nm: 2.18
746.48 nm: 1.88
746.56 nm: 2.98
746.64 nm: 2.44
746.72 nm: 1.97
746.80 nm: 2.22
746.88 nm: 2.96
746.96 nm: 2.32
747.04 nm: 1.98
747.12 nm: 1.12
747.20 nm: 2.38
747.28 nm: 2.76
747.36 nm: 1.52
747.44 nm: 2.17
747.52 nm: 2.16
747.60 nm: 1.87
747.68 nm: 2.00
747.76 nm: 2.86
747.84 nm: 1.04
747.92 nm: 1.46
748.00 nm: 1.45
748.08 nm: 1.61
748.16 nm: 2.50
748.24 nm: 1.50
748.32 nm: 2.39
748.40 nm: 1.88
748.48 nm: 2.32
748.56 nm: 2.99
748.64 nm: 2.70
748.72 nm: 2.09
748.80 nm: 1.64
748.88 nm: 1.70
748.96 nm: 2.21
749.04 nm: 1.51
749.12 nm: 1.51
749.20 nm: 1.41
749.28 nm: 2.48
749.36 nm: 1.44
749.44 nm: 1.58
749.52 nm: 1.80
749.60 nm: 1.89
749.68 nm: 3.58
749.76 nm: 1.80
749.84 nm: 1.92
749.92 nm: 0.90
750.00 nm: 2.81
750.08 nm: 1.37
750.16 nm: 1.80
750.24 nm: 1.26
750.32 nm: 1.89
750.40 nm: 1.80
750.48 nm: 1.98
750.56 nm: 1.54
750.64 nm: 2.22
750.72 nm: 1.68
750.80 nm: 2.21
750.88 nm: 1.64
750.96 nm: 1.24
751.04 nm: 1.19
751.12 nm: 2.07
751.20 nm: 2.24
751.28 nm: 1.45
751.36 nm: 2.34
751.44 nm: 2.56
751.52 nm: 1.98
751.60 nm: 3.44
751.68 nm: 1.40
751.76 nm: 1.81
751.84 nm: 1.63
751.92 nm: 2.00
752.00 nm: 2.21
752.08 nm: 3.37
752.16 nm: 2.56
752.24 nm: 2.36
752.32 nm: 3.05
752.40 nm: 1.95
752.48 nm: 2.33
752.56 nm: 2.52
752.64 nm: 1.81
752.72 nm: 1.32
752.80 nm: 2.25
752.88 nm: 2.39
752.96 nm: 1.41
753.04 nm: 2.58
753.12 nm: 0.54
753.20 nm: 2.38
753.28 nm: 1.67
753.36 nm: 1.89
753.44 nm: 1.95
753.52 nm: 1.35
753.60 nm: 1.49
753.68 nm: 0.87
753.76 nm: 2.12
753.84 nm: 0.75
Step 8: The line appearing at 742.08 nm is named H-alpha 6563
